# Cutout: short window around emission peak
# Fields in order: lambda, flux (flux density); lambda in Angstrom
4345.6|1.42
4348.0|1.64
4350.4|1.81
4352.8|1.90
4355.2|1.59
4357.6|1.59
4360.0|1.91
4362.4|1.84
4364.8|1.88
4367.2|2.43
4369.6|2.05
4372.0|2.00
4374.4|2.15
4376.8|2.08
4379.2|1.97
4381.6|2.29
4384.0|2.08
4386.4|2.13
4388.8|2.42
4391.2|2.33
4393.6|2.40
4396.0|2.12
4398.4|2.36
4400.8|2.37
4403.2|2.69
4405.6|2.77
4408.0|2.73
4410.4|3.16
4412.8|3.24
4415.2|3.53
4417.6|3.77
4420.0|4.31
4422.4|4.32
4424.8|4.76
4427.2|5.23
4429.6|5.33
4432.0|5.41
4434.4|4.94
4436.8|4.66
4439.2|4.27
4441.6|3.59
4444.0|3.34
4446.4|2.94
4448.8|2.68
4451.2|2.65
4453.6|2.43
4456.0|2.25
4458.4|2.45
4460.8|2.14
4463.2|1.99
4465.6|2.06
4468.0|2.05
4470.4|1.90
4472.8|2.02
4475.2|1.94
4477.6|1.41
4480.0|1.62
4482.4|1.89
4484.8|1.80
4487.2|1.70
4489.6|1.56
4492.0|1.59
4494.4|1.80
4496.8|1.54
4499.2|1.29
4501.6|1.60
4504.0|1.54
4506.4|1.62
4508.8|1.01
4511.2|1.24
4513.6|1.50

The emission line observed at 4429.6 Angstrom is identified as C IV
